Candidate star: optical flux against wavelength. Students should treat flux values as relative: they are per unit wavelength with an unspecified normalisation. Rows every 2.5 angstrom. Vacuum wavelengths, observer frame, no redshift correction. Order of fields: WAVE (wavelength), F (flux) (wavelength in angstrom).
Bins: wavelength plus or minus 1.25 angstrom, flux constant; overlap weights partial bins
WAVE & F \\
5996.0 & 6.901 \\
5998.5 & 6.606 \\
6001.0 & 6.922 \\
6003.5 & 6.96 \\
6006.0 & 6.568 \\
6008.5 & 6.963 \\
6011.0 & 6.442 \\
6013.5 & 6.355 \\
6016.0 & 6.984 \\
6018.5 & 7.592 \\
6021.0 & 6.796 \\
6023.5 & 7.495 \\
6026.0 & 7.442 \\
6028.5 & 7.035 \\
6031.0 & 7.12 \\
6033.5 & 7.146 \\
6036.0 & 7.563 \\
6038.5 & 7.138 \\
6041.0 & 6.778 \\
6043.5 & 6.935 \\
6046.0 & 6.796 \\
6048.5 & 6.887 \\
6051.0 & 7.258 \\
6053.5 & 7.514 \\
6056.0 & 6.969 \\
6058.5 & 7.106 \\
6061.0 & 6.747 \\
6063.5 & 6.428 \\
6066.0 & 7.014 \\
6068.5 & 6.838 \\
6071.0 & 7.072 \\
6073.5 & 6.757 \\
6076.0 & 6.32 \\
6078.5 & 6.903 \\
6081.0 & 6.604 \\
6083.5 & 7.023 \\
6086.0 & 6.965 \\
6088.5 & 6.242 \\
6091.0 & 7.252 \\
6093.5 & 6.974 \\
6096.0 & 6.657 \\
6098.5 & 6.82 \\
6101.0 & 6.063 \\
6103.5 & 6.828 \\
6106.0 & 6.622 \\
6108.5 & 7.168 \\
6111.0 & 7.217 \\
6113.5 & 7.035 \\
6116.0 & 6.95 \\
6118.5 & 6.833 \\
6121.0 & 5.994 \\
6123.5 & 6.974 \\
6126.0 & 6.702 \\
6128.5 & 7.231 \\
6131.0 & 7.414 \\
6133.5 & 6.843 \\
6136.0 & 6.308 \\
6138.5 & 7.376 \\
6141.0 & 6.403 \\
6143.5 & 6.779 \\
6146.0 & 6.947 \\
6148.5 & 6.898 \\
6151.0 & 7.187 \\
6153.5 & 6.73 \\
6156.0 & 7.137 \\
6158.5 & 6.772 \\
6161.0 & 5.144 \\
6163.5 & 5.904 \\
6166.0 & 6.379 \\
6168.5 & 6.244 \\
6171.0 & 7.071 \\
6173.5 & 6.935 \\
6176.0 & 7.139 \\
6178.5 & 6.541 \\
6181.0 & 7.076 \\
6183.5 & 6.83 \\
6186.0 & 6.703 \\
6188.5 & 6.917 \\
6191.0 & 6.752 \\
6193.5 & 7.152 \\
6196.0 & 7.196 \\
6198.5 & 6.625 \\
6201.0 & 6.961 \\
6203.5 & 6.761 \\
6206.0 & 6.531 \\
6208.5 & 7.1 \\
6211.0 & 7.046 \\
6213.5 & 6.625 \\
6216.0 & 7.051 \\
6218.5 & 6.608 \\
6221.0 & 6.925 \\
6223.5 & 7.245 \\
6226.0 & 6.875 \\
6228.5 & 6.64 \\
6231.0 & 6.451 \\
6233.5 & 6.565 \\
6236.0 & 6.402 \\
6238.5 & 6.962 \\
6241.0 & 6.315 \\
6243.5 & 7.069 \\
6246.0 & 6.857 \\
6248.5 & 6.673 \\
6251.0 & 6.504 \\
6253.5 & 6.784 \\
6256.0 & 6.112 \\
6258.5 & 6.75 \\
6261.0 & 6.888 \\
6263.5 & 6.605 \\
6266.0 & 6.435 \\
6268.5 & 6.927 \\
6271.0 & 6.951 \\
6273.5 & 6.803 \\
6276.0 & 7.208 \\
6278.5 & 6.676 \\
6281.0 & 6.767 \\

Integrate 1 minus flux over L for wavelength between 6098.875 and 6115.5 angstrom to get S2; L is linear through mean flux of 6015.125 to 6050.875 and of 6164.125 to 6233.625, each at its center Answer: 0.38 angstrom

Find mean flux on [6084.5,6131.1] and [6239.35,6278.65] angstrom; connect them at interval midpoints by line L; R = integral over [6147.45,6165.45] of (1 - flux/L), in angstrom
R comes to 0.7 angstrom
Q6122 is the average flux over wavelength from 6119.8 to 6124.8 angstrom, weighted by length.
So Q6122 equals 6.49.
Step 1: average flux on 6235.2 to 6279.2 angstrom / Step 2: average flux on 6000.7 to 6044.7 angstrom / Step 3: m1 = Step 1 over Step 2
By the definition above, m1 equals 0.96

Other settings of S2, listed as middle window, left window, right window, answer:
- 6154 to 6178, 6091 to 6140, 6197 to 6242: 1.0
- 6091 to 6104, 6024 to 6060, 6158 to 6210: 0.5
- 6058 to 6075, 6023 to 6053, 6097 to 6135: 0.5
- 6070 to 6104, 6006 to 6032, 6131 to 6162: 0.6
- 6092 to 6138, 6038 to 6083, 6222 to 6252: 0.1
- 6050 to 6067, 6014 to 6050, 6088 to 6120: 0.0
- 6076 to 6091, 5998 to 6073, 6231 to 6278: 0.4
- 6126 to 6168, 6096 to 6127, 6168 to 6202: 0.7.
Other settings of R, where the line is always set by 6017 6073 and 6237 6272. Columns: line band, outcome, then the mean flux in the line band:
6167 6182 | 0.0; 6.82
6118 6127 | 0.4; 6.61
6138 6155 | 0.0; 6.89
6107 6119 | -0.2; 7.04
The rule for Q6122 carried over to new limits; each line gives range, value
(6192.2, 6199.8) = 6.99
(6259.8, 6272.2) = 6.76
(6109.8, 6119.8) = 7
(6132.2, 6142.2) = 6.74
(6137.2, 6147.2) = 6.87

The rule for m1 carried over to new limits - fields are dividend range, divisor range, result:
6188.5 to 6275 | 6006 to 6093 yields 0.97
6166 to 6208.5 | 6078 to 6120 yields 1.00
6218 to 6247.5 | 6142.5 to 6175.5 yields 1.02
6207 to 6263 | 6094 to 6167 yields 1.00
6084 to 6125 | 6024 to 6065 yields 0.96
